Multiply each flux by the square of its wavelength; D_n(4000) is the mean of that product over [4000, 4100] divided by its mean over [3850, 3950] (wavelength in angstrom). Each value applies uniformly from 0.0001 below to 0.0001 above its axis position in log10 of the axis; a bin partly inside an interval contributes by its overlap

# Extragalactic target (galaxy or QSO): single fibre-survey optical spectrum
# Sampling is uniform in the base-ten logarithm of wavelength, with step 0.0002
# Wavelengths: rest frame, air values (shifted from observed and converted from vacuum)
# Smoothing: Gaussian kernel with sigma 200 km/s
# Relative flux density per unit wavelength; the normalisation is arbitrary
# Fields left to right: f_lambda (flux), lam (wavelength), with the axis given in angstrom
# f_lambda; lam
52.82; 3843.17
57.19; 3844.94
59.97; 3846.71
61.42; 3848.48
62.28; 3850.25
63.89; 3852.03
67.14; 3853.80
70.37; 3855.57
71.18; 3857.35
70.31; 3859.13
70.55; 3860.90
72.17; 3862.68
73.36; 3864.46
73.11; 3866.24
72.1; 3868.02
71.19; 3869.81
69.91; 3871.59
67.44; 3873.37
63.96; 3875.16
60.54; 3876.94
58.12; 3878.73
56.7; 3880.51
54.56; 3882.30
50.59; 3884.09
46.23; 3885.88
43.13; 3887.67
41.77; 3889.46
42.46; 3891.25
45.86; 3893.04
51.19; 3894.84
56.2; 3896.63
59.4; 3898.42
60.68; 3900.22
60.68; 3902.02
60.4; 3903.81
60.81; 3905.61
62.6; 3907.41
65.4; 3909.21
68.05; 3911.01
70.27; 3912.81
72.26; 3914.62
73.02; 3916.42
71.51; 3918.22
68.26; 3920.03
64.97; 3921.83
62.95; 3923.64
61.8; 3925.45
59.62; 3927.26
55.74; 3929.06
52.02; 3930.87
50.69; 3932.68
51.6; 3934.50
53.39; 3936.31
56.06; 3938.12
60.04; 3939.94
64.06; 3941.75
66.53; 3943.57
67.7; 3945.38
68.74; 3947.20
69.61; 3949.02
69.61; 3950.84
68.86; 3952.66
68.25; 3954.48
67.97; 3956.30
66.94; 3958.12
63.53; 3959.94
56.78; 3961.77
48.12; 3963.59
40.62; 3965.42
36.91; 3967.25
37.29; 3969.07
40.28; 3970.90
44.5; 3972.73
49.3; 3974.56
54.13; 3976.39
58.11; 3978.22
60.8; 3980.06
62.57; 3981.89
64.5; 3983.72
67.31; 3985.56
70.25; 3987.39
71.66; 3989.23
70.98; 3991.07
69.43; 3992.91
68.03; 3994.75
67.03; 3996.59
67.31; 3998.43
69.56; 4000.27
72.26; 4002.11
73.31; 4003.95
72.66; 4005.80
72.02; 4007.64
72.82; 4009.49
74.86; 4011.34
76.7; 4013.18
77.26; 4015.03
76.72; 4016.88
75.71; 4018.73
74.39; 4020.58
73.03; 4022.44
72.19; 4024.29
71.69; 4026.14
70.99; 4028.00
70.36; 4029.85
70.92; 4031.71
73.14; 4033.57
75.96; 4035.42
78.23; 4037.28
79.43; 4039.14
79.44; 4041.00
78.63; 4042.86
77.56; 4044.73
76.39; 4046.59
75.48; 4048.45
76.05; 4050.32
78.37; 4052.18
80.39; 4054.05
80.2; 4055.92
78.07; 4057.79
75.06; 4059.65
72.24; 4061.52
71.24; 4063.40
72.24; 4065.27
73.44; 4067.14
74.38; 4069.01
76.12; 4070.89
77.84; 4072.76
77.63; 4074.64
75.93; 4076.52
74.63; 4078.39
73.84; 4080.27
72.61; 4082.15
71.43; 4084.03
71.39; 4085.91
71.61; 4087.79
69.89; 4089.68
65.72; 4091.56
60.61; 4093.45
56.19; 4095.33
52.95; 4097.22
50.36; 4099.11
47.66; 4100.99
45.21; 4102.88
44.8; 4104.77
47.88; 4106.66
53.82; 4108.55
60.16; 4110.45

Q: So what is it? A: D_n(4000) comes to 1.3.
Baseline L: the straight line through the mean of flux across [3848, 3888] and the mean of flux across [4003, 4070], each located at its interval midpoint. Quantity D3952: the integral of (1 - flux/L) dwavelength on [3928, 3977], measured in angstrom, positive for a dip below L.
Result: 9.1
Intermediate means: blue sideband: 64.2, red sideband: 75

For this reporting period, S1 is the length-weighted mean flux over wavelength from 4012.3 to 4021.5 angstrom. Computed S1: 76.1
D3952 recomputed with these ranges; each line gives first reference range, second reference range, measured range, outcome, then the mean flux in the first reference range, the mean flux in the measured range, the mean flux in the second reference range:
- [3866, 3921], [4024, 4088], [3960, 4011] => 5.9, 60.5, 60.9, 75.1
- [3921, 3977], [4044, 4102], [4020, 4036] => -1.5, 57.4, 72.4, 71.1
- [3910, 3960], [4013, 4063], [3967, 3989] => 4.5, 64.1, 54.9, 75.7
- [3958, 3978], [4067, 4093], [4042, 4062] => -3.1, 48.5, 77.2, 73.1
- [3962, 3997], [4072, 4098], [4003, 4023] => -4.5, 56.8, 74.5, 69.5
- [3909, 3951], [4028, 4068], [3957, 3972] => 4.0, 63.3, 49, 75.7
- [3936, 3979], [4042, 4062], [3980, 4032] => -2.7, 57.4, 71.1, 77.2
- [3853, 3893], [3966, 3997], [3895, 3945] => -1.3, 61.7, 61.7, 58.1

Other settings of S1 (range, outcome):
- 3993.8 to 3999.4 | 67.5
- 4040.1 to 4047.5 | 78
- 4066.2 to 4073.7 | 75.5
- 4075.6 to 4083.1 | 74.3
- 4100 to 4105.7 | 46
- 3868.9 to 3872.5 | 70.5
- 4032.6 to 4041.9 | 77.2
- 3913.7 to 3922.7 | 70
